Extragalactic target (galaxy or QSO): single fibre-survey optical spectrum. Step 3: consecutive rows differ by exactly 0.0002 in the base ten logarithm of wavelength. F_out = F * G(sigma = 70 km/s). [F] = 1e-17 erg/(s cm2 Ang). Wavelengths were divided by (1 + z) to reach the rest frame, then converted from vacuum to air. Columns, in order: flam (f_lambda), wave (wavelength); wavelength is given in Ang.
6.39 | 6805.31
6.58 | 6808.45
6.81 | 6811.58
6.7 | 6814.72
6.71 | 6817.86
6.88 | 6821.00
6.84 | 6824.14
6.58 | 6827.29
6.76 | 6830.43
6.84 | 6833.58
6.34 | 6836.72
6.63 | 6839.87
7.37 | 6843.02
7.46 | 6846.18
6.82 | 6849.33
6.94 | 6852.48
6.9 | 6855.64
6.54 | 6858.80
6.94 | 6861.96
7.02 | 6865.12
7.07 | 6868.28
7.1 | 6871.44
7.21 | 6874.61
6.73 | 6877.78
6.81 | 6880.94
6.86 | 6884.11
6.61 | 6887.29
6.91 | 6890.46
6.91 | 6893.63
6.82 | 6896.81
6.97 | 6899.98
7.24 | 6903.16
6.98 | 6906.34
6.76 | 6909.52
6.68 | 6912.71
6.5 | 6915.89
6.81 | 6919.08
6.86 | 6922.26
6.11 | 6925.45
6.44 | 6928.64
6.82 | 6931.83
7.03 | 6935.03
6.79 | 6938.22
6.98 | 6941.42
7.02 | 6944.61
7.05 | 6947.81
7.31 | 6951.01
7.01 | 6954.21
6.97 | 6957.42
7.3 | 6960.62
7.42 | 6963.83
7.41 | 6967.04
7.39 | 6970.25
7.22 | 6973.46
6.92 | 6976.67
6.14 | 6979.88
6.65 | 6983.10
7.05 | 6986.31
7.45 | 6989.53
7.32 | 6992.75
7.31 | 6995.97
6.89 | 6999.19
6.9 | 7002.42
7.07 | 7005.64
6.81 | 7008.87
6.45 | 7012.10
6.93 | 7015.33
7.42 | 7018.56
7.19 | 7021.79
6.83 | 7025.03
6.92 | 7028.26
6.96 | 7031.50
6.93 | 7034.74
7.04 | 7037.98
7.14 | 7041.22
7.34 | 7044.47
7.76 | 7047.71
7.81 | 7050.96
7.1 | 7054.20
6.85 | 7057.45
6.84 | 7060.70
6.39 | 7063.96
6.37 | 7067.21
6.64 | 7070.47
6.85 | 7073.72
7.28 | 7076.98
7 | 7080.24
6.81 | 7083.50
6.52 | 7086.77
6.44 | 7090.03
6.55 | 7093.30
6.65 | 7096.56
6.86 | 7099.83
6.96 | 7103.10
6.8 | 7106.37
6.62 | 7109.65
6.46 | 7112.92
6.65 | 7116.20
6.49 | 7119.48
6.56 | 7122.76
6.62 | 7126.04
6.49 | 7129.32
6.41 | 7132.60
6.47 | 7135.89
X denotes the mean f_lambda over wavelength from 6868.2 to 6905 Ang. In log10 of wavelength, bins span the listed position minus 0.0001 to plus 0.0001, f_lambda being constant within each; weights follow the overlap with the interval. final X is 6.93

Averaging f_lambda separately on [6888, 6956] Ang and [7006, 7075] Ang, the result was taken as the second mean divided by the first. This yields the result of 1.0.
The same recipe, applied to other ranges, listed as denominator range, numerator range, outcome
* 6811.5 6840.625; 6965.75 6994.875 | 1.05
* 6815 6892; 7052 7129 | 0.98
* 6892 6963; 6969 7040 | 1.02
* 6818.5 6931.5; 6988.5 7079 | 1.03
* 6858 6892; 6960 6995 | 1.03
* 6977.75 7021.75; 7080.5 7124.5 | 0.96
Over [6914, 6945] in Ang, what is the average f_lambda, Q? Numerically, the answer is 6.73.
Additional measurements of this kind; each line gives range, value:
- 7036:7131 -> 6.82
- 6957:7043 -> 7.04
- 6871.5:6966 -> 6.9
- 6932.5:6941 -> 6.9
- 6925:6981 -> 6.99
